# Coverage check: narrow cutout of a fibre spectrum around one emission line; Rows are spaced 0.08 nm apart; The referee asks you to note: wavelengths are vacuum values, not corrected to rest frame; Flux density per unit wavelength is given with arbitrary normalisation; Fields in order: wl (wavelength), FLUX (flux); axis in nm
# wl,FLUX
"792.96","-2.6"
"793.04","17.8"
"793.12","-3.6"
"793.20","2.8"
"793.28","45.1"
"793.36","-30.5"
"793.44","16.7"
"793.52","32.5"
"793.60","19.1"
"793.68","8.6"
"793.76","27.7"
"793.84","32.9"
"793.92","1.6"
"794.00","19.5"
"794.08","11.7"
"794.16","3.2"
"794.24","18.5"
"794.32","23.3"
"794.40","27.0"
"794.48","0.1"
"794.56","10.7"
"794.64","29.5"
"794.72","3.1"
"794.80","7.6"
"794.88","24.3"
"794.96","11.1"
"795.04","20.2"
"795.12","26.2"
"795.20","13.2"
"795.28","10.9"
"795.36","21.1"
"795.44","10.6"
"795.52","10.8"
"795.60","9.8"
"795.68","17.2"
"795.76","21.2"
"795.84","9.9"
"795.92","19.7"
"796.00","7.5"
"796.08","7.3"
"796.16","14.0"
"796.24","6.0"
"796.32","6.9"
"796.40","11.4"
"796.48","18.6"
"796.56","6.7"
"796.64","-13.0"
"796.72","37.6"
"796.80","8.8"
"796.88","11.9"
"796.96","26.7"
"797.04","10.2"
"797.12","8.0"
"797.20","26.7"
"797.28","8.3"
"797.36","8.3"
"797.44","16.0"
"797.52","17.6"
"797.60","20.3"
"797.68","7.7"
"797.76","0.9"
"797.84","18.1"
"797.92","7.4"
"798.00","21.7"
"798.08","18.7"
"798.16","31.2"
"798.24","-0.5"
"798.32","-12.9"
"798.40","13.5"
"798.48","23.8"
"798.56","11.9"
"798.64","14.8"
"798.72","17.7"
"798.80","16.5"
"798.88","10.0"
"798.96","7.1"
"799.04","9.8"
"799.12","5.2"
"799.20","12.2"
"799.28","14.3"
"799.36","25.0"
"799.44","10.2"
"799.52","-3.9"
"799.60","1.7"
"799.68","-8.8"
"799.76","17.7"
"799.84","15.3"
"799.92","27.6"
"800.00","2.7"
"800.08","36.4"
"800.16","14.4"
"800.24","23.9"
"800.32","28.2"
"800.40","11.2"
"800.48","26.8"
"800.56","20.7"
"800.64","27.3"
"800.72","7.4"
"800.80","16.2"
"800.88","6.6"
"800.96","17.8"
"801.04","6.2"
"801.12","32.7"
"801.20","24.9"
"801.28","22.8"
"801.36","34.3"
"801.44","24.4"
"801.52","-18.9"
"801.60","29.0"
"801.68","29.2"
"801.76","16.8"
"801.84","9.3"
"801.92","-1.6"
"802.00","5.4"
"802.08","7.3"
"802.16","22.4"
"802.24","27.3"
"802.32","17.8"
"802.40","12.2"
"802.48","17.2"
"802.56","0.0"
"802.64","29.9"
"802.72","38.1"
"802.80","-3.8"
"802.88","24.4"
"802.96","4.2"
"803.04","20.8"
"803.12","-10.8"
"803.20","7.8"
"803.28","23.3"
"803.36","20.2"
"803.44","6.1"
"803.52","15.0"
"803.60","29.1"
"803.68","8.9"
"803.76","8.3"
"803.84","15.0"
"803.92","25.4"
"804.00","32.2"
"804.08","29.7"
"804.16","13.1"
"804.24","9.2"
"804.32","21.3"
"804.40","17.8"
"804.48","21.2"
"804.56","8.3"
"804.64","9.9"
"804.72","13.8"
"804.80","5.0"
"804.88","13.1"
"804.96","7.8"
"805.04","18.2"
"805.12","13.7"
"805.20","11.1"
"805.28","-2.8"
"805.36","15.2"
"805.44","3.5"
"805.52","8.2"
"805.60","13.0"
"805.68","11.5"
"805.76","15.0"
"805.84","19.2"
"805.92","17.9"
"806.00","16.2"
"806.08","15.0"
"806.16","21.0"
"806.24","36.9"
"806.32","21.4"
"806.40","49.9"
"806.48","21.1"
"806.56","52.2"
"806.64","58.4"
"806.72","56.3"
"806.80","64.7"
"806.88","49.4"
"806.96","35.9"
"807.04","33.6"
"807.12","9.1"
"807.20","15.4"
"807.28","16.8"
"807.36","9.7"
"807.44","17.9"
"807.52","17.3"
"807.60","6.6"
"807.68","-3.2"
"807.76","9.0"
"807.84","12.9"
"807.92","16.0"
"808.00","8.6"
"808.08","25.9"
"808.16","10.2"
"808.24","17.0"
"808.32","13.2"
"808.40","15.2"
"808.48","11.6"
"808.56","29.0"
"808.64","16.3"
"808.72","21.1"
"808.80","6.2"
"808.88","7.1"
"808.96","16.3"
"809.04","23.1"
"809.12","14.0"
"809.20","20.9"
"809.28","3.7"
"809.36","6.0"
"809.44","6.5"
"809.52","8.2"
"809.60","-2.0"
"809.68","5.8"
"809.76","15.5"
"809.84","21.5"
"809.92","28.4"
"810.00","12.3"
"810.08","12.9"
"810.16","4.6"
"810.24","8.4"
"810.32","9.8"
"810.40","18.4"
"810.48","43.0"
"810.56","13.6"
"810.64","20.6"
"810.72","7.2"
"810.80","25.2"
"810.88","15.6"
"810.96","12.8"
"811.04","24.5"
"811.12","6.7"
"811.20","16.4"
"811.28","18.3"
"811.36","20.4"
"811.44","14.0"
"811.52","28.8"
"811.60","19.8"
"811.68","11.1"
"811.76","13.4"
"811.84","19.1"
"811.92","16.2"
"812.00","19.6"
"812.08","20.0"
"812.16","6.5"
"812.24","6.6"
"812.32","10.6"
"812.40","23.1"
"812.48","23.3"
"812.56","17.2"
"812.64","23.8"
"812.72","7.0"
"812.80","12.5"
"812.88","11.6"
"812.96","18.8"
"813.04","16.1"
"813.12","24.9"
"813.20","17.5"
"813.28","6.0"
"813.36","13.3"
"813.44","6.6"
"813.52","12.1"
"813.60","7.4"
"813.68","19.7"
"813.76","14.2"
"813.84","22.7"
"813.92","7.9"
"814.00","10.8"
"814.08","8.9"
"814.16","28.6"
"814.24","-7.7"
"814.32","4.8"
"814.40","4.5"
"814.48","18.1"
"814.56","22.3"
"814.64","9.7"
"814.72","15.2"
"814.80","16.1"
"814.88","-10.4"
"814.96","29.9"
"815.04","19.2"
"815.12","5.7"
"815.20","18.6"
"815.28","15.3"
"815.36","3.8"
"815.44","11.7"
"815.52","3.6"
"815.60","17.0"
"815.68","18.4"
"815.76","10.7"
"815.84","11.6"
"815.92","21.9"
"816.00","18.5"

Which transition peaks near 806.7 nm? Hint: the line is H-gamma 4340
